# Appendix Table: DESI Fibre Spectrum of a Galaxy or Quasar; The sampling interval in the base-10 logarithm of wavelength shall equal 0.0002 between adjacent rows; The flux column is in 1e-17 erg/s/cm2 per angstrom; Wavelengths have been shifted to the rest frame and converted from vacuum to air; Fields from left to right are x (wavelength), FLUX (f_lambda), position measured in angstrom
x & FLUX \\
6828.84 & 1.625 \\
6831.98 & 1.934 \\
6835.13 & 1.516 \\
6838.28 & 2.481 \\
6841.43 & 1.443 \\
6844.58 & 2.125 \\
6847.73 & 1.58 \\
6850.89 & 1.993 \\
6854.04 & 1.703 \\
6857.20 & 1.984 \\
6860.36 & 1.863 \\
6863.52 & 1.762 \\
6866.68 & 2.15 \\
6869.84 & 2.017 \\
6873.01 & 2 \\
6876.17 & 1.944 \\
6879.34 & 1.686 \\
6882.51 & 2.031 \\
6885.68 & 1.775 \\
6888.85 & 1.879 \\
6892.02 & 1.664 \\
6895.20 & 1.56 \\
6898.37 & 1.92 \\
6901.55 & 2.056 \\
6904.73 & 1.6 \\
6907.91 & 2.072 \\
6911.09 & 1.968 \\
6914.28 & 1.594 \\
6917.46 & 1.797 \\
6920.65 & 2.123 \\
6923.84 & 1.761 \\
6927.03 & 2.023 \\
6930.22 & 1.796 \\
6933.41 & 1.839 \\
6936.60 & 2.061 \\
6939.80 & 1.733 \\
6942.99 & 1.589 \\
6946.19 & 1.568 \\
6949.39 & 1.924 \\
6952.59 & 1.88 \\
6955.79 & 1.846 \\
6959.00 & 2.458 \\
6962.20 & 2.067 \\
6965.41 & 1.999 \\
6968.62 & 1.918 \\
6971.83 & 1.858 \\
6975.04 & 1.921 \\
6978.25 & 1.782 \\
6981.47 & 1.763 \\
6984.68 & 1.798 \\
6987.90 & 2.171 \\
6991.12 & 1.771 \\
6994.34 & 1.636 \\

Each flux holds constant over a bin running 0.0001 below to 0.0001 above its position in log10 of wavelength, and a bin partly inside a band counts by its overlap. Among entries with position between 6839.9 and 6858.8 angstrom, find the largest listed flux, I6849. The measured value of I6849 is 2.125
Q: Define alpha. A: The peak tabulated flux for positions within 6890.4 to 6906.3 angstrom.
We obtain 2.056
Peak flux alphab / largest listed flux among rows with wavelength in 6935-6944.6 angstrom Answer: 2.061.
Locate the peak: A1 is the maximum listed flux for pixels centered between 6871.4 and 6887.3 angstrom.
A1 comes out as 2.031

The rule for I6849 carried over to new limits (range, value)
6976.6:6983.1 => 1.782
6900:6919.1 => 2.072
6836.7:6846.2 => 2.481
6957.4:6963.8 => 2.458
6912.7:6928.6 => 2.123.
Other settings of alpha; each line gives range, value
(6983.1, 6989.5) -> 2.171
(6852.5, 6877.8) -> 2.15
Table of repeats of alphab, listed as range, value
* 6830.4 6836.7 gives 1.934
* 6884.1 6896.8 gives 1.879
